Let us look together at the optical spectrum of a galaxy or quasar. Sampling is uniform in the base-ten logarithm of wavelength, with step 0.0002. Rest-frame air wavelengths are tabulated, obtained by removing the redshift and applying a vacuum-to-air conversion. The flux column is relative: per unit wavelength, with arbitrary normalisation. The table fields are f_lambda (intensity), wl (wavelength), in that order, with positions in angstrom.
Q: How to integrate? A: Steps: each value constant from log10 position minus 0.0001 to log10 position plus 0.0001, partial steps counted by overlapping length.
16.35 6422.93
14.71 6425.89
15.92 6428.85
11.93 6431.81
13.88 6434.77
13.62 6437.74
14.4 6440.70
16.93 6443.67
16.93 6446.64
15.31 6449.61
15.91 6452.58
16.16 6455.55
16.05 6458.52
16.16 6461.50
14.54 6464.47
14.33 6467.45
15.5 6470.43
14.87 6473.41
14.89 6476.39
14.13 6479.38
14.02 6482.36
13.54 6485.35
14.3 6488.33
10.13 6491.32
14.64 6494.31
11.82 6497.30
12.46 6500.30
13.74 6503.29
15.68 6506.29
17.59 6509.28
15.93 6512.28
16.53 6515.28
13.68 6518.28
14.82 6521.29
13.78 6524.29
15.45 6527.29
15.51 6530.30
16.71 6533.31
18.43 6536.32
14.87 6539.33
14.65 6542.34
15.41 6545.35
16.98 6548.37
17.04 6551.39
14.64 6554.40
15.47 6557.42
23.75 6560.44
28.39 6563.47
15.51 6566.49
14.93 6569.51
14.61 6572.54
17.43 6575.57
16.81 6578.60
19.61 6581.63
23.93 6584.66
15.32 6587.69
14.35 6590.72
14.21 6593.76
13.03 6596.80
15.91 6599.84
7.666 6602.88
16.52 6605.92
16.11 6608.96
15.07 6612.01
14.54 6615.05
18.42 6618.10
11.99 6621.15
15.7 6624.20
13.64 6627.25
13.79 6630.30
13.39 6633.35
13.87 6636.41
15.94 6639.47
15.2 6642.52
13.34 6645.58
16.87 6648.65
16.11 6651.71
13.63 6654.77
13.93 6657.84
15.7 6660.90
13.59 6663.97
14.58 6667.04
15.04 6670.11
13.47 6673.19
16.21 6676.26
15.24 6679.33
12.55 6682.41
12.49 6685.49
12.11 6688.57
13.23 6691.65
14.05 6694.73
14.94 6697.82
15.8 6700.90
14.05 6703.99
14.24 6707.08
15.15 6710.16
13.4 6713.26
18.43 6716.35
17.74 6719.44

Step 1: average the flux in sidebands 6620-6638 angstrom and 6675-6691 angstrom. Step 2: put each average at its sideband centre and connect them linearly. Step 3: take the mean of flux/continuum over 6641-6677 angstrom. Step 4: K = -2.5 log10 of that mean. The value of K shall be -0.08 mag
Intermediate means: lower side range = 13.8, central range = 14.8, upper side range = 13.6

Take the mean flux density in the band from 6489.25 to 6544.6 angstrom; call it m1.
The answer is 14.8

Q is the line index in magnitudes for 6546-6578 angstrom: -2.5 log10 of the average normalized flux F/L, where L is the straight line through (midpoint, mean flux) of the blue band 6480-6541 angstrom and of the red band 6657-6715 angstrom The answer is -0.22 mag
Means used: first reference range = 14.7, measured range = 17.8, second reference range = 14.2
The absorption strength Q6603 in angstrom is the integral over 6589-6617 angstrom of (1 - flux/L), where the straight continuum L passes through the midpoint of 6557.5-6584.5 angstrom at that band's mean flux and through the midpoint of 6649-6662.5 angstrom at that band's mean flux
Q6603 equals 5.2 angstrom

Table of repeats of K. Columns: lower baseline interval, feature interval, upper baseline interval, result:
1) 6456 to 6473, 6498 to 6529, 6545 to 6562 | 0.11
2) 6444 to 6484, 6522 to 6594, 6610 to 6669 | -0.14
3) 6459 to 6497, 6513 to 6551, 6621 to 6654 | -0.09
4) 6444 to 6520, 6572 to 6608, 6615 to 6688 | -0.09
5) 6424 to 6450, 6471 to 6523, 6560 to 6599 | 0.12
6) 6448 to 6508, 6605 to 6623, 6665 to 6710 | -0.08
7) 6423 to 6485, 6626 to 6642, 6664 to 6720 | 0.03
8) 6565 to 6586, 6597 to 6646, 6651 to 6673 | 0.10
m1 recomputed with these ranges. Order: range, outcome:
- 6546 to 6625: 16.4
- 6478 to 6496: 13.4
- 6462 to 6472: 14.9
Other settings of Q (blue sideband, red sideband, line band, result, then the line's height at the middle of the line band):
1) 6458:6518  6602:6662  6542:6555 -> -0.097 mag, 14.6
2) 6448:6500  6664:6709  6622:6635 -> 0.015 mag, 14.2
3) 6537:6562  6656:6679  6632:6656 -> 0.018 mag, 15.1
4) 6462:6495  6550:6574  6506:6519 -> -0.022 mag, 15.7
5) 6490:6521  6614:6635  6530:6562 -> -0.168 mag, 14.3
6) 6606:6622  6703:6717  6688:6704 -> 0.061 mag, 15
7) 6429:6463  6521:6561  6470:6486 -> 0.077 mag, 15.5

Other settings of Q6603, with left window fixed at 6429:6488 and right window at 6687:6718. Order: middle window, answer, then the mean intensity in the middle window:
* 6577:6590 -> -3.4 angstrom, 18.6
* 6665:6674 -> 0.1 angstrom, 14.4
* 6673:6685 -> 0.2 angstrom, 14.3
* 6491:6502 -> 1.7 angstrom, 12.5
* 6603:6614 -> -0.1 angstrom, 14.8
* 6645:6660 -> -0.3 angstrom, 14.9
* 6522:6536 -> -0.7 angstrom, 15.6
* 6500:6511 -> -0.2 angstrom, 15.2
